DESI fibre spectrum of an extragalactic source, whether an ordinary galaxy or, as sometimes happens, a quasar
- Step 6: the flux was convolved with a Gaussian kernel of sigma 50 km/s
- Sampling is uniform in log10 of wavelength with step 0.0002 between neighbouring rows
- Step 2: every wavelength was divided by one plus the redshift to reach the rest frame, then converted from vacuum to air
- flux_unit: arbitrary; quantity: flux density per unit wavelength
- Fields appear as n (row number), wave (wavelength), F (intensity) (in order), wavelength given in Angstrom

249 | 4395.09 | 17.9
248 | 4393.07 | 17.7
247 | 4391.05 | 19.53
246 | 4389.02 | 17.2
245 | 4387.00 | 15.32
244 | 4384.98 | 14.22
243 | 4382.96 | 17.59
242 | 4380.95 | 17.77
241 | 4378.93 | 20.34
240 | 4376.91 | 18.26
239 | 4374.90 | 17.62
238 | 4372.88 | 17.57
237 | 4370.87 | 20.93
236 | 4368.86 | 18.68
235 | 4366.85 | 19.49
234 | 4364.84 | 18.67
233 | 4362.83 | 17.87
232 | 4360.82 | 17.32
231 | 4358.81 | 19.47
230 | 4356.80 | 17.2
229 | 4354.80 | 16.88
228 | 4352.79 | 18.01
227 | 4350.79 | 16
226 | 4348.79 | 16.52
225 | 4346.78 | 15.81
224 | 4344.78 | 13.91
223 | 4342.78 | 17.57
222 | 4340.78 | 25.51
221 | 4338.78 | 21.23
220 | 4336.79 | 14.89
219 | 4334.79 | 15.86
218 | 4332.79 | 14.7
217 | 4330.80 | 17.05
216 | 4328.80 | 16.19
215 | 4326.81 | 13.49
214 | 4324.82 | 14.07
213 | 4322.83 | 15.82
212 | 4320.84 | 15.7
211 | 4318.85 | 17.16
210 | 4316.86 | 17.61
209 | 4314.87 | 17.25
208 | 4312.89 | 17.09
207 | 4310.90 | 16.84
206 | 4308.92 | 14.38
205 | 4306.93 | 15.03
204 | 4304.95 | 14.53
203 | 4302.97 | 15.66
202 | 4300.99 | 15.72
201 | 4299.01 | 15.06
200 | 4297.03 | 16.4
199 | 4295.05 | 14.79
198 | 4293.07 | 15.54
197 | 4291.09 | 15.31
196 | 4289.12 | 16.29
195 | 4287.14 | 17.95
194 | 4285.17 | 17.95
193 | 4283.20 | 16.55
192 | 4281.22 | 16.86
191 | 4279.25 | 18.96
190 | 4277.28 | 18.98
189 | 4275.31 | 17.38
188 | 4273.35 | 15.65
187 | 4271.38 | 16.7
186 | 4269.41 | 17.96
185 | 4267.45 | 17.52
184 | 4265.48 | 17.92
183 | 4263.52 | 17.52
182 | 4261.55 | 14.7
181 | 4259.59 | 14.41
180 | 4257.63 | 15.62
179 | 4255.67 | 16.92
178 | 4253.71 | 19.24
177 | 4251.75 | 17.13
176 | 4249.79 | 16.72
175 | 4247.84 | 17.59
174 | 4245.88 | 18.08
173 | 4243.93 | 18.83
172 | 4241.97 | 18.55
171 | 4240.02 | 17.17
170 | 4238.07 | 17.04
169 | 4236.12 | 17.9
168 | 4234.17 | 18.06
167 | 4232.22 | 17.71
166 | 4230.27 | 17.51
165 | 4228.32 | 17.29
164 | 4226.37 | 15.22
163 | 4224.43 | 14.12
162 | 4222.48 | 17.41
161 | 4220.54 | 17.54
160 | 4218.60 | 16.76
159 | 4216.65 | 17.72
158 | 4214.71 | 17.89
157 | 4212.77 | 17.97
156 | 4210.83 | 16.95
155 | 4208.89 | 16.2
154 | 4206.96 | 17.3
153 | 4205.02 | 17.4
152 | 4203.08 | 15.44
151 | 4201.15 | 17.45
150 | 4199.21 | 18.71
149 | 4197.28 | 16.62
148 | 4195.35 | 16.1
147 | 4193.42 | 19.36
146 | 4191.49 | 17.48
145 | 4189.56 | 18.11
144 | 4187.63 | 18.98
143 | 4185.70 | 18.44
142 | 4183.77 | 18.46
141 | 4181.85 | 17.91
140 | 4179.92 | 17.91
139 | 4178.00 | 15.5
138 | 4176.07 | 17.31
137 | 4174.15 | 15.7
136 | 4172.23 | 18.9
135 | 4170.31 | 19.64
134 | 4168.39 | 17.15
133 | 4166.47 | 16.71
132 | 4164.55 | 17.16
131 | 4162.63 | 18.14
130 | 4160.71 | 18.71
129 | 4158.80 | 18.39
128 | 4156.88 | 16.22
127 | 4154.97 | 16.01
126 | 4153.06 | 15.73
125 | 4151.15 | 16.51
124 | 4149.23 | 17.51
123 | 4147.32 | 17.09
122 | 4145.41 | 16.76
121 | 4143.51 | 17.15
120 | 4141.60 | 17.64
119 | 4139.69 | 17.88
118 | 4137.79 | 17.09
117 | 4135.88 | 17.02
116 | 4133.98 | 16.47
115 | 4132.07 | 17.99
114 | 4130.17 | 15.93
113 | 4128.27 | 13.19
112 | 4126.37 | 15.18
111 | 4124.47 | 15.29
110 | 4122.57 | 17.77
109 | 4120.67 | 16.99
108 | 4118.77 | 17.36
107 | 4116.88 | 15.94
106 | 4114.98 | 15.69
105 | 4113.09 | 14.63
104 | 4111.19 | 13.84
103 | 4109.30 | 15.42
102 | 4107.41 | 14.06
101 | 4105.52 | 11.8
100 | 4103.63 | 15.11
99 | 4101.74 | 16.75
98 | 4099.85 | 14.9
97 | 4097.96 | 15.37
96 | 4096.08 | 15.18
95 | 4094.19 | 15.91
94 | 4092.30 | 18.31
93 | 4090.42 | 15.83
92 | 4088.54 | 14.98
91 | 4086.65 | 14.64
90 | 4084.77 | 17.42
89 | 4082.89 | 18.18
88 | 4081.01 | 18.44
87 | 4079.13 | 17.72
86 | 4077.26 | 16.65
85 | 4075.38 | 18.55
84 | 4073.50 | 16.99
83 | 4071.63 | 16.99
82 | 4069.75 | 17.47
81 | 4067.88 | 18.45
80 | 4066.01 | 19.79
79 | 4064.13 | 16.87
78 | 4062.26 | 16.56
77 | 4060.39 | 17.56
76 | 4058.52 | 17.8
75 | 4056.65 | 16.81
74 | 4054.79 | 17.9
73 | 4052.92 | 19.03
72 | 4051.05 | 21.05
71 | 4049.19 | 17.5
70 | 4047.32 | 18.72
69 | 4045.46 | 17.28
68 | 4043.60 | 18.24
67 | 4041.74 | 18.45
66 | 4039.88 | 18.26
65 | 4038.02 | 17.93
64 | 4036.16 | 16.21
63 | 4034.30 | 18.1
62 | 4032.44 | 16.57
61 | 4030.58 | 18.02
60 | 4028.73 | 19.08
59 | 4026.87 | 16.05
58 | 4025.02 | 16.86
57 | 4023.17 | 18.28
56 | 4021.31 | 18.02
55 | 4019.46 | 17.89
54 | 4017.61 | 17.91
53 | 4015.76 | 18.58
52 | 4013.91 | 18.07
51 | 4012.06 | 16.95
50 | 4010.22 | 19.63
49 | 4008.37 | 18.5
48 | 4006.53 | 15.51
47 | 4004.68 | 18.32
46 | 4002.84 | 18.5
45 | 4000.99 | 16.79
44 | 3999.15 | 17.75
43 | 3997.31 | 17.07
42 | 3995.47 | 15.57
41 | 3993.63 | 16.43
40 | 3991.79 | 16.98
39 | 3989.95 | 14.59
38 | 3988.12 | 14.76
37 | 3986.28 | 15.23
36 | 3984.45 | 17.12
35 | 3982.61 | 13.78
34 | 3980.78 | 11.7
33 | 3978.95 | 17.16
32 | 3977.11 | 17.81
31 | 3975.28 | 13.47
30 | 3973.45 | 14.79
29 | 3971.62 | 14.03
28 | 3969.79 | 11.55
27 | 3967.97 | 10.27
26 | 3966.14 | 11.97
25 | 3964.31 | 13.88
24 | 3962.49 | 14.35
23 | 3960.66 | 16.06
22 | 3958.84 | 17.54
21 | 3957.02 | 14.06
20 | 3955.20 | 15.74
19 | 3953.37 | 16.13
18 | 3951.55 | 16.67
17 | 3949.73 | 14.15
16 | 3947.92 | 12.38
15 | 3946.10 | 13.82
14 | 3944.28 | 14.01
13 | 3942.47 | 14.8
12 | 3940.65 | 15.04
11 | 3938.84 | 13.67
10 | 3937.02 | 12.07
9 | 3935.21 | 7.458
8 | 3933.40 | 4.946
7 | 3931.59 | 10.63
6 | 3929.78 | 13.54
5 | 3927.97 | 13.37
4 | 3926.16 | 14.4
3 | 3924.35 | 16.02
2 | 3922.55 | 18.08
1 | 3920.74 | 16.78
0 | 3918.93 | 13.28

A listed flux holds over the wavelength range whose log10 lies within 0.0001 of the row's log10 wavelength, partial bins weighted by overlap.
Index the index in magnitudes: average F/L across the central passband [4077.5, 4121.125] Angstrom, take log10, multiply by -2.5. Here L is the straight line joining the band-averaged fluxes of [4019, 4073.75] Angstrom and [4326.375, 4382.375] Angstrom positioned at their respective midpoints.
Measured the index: 0.127 mag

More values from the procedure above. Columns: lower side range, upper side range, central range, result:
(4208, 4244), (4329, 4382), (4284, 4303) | 0.09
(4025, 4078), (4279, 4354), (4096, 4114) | 0.19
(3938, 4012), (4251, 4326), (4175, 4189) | -0.11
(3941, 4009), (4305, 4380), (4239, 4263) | -0.02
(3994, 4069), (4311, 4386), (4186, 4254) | 0.01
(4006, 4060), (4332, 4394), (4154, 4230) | 0.03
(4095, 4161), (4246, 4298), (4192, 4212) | -0.04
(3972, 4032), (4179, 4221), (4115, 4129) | 0.08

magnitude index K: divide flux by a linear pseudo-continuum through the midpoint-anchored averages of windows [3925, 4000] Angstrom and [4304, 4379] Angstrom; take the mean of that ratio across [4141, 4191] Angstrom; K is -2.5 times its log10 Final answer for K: -0.11 mag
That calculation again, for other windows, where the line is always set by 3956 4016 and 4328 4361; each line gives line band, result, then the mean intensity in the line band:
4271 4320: 0.040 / 16.5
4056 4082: -0.101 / 17.6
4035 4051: -0.132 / 18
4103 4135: 0.057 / 15.5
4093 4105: 0.052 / 15.5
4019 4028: -0.102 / 17.4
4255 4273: 0.026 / 16.5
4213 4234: -0.015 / 17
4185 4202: -0.081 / 17.9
